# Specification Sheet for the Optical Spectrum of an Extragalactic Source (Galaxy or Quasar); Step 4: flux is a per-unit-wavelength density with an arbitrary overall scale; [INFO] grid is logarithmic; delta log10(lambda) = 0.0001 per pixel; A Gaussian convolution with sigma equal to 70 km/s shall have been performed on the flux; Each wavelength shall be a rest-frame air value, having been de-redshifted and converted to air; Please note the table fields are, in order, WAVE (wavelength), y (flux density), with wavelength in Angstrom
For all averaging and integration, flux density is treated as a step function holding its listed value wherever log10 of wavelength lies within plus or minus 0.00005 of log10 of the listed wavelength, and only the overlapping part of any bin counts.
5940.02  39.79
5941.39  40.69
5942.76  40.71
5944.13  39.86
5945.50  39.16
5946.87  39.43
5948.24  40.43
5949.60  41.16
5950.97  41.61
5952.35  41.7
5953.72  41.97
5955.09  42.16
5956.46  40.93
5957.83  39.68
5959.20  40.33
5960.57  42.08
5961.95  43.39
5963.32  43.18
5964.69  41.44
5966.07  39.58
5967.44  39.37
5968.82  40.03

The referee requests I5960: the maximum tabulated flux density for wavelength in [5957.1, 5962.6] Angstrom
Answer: 43.39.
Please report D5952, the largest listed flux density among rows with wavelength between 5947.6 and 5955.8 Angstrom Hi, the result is 42.16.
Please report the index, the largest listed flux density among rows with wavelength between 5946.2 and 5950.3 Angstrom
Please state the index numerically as 41.16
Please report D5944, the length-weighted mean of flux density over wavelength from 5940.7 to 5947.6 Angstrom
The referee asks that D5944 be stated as 39.9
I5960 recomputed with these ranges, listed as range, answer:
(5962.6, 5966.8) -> 43.18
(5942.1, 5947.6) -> 40.71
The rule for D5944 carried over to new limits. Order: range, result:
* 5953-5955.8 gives 42.1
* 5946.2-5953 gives 40.9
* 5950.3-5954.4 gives 41.7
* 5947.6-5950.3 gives 41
